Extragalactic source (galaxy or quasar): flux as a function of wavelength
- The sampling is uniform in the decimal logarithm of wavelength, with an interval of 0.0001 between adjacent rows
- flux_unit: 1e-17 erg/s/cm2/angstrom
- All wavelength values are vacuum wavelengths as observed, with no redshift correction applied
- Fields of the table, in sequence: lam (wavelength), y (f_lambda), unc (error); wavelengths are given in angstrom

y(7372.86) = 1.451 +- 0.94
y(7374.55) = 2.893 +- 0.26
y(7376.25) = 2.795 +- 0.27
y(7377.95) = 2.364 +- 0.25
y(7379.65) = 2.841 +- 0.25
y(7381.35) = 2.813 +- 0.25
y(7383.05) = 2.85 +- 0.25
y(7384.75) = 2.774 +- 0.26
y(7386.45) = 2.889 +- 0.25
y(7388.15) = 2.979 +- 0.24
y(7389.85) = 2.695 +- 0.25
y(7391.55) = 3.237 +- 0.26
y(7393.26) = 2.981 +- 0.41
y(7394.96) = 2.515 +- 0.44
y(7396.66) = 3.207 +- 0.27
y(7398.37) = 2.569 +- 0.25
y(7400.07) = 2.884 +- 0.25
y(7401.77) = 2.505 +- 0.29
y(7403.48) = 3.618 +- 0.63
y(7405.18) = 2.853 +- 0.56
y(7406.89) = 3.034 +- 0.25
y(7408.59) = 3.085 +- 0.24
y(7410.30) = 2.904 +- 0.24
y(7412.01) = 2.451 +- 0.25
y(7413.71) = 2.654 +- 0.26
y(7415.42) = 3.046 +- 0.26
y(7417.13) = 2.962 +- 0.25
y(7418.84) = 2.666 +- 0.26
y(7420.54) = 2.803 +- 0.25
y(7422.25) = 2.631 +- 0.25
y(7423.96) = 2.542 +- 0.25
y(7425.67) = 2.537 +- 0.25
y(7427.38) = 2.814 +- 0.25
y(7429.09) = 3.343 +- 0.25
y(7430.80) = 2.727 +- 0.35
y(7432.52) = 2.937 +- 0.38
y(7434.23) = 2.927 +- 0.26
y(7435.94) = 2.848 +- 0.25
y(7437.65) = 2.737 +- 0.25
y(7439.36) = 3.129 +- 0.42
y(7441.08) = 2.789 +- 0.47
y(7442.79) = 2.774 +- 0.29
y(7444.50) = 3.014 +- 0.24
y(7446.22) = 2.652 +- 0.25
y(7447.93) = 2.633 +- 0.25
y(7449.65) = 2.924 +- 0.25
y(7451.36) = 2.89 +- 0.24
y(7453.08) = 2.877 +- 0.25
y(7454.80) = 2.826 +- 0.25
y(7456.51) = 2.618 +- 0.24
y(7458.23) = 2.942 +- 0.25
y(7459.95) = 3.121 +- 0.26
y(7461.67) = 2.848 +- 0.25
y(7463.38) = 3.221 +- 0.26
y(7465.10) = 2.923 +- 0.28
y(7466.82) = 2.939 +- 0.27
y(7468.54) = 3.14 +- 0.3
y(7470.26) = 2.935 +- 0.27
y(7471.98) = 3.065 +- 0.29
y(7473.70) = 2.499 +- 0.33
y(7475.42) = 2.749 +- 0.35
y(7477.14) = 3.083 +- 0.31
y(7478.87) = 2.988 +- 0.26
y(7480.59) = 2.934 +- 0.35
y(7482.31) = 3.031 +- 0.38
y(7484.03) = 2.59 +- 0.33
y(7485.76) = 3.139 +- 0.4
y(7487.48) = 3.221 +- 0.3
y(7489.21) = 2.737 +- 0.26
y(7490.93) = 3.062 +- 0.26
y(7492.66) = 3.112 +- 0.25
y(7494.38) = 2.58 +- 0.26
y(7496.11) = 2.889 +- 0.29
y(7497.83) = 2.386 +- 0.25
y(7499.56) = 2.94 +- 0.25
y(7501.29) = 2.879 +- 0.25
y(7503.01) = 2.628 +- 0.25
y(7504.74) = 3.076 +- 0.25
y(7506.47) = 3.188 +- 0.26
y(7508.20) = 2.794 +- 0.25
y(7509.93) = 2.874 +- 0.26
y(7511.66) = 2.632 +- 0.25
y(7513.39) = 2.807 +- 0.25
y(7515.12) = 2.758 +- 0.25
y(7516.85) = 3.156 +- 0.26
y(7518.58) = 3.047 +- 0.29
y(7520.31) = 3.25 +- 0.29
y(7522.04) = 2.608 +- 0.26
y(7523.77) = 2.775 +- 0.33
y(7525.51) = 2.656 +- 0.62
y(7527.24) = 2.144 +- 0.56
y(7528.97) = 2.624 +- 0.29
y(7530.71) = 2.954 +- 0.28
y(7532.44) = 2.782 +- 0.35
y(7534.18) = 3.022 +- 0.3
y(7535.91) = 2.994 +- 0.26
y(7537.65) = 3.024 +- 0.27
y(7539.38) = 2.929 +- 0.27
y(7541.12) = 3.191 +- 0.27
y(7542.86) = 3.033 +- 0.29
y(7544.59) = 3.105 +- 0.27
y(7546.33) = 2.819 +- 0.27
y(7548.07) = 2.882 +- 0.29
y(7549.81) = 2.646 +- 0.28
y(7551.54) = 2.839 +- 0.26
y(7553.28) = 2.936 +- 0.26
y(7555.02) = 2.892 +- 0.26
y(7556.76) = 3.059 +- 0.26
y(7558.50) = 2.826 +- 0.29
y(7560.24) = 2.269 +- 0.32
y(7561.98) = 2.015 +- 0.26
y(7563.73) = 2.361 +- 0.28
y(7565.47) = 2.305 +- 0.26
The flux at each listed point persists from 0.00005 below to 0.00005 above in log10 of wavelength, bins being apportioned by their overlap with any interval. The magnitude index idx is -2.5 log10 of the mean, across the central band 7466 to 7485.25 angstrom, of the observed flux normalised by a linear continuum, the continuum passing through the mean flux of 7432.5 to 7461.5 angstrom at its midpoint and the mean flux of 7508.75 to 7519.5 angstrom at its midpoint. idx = -0.02 mag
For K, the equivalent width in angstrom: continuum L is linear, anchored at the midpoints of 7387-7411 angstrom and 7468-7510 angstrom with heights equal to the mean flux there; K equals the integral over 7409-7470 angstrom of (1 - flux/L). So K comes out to 1.3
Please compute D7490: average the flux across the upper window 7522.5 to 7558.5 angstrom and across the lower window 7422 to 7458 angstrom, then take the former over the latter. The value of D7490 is 1.01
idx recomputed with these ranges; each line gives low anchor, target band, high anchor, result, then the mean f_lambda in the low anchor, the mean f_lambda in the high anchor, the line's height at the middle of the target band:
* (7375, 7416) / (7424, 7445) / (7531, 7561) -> 0.00 mag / 2.85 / 2.9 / 2.87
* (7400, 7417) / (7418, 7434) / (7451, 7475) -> 0.05 mag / 2.91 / 2.91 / 2.91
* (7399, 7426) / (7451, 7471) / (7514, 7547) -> -0.03 mag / 2.83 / 2.89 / 2.85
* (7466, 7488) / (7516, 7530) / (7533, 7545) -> 0.08 mag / 2.94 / 3.03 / 3.01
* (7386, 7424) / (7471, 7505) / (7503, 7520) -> 0.01 mag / 2.86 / 2.92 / 2.91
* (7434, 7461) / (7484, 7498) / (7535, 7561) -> -0.01 mag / 2.85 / 2.9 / 2.87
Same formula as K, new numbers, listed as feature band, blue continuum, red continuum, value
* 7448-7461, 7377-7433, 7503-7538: -0.1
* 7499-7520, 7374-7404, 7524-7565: -0.9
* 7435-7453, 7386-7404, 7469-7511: 0.4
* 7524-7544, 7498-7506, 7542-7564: -0.4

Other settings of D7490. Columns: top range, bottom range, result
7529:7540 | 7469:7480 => 1.01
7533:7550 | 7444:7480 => 1.03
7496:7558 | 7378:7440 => 1.00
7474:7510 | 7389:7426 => 1.02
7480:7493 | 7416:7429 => 1.08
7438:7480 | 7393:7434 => 1.02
